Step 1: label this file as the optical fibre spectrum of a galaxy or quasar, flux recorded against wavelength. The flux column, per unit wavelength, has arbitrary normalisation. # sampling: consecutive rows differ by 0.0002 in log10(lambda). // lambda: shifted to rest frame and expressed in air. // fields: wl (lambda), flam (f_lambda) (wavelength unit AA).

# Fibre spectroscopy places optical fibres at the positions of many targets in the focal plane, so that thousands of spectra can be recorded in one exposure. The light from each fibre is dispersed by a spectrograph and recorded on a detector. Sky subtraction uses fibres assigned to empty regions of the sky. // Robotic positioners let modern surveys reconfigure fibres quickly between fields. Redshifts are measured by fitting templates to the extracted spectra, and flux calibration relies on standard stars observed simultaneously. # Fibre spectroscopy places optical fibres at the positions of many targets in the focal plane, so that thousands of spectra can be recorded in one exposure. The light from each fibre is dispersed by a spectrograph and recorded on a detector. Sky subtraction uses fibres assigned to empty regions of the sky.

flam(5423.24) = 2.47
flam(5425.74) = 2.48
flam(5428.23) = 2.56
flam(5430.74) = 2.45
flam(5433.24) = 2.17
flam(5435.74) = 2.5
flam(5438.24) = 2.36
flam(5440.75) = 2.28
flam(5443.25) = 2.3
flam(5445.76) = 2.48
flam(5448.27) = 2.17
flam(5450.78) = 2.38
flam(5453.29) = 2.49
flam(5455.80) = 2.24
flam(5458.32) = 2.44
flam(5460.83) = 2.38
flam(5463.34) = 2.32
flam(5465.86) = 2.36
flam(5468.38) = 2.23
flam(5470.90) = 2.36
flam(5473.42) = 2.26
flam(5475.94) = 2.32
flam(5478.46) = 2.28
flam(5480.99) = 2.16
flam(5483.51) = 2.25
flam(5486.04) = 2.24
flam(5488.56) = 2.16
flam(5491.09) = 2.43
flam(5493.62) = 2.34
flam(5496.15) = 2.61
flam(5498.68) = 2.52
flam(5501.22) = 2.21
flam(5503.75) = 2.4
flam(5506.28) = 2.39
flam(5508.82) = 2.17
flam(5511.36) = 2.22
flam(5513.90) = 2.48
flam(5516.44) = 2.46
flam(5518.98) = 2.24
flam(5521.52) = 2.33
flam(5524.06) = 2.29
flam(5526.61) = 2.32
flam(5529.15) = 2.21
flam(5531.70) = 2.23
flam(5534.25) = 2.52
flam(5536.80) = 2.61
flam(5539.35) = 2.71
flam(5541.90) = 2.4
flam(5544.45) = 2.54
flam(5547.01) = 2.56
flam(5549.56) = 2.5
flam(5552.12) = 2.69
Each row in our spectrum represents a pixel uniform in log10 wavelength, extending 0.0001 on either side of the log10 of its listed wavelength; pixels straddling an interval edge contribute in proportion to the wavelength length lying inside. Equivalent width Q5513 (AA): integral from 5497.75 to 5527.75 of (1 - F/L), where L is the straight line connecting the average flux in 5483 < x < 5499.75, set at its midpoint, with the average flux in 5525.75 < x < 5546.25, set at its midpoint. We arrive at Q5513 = 0.9 AA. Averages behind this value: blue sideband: 2.37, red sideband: 2.45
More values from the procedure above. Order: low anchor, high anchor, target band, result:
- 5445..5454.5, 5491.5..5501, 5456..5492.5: 1.8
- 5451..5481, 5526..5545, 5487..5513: 0.4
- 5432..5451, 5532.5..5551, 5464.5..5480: 0.6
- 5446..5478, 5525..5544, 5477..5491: 0.7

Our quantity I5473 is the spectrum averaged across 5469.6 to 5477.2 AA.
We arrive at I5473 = 2.31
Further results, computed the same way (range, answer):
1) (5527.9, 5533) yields 2.22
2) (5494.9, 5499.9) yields 2.57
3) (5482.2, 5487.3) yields 2.25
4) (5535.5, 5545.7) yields 2.57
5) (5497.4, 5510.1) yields 2.34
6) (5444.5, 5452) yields 2.34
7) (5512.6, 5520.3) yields 2.39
